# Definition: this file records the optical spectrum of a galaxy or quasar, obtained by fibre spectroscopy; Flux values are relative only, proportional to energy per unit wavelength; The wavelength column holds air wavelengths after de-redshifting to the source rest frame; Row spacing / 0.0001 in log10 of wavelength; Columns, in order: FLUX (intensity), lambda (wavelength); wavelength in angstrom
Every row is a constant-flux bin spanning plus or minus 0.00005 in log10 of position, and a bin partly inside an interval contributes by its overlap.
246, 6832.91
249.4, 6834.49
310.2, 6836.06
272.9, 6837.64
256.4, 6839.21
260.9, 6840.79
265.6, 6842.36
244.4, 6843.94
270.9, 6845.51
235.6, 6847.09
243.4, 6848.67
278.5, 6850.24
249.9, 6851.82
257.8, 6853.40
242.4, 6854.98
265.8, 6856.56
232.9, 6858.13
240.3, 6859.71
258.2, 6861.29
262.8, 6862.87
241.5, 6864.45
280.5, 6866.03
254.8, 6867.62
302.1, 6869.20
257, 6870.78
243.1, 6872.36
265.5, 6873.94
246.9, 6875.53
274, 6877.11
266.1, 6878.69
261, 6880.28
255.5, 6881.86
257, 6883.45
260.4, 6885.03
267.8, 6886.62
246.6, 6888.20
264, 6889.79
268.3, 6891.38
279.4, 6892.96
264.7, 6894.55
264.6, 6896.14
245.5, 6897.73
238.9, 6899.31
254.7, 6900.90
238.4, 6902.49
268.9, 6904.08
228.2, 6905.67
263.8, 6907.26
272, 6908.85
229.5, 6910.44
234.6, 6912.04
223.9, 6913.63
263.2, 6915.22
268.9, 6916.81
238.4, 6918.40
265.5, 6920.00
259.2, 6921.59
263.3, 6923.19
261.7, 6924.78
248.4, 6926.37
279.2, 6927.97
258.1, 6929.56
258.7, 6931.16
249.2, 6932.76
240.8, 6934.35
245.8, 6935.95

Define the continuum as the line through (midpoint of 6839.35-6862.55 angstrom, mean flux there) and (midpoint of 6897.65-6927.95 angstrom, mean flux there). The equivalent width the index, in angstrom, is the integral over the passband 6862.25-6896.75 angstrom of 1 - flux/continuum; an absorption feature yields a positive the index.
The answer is -1.4 angstrom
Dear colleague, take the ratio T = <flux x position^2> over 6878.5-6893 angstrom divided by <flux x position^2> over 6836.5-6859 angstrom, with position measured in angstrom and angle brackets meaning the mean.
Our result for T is 1.03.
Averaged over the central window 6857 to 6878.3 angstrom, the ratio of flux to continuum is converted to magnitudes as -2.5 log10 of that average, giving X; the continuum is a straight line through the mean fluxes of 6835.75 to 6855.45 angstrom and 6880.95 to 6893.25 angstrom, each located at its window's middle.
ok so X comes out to 0.01 mag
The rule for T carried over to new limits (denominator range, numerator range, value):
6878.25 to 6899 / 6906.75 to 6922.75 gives 0.97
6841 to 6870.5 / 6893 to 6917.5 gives 0.99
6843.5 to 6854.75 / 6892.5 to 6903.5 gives 1.02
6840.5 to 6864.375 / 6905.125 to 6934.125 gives 1.02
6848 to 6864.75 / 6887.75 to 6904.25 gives 1.03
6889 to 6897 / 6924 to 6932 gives 0.98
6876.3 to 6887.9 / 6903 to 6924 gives 0.97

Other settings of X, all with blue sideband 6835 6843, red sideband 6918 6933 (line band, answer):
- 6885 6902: 0.02 mag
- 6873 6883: 0.02 mag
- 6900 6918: 0.05 mag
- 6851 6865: 0.08 mag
